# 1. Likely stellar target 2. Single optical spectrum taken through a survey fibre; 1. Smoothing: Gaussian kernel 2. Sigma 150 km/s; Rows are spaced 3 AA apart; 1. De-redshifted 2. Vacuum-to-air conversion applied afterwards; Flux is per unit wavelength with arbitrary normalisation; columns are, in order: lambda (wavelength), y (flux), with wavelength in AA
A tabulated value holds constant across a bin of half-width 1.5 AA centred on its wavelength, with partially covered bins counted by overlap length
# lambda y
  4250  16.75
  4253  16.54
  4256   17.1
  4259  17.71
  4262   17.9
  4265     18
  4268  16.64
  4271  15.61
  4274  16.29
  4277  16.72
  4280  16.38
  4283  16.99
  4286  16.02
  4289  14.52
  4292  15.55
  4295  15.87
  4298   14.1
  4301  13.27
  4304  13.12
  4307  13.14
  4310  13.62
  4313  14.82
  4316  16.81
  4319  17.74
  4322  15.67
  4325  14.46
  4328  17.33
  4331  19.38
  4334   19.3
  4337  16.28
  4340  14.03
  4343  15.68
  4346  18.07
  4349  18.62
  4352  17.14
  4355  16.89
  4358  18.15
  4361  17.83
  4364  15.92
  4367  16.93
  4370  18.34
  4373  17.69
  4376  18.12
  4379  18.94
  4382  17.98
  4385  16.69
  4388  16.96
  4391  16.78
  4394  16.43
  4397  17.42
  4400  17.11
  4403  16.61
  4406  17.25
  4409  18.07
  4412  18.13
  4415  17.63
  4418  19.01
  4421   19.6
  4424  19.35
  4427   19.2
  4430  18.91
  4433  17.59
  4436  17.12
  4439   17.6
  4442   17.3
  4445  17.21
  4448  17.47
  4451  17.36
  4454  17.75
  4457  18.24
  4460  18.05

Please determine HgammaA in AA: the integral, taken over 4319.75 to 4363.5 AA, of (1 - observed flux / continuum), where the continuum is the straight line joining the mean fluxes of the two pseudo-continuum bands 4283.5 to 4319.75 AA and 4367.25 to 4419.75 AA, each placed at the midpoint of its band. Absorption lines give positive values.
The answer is -2.7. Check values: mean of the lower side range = 14.9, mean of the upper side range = 17.6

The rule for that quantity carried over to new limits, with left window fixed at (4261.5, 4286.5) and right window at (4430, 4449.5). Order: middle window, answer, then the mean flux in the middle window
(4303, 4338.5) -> 1.94 AA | 16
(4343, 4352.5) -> -0.34 AA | 17.7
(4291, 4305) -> 2.03 AA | 14.4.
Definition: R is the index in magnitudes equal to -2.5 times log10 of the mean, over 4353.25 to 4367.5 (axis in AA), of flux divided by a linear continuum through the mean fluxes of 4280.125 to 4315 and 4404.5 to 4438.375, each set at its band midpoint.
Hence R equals -0.039 mag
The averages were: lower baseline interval 14.7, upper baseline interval 18.3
